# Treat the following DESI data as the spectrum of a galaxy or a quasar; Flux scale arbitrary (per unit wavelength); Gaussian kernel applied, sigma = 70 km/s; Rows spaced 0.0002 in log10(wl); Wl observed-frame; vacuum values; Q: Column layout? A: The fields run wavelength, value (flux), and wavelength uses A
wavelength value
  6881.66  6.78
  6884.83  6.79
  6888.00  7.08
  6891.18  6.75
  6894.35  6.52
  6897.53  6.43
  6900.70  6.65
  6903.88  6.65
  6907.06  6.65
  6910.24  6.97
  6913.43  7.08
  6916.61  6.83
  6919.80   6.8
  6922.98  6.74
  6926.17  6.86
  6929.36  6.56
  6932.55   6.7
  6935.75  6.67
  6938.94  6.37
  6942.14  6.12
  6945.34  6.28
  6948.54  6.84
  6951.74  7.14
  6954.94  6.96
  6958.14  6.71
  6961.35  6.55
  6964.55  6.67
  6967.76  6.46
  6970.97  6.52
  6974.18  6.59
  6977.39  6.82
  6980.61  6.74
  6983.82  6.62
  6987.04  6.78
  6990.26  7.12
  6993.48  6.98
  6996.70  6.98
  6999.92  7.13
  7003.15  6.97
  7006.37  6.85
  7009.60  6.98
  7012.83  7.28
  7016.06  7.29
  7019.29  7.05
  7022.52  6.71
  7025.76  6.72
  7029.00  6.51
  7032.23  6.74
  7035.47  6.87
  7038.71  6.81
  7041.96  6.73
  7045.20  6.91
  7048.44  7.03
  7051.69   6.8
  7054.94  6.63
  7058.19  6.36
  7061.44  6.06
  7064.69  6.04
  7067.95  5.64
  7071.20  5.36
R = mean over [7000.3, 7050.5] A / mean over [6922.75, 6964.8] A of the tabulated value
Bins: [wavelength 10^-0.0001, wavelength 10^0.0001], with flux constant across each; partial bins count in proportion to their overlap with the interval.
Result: 1.04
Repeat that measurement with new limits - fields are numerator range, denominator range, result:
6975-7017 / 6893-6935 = 1.03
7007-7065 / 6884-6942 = 1.01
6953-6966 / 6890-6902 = 1.02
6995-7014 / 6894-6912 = 1.06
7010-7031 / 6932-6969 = 1.05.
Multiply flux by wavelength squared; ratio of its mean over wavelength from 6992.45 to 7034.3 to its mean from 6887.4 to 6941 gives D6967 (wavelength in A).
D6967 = 1.06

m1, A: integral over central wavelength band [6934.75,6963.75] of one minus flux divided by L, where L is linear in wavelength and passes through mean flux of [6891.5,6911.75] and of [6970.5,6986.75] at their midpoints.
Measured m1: 0.2 A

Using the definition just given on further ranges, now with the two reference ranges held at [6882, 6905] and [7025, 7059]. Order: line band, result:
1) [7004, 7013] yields -0.3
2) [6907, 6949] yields 0.2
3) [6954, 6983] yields 0.3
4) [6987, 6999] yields -0.5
